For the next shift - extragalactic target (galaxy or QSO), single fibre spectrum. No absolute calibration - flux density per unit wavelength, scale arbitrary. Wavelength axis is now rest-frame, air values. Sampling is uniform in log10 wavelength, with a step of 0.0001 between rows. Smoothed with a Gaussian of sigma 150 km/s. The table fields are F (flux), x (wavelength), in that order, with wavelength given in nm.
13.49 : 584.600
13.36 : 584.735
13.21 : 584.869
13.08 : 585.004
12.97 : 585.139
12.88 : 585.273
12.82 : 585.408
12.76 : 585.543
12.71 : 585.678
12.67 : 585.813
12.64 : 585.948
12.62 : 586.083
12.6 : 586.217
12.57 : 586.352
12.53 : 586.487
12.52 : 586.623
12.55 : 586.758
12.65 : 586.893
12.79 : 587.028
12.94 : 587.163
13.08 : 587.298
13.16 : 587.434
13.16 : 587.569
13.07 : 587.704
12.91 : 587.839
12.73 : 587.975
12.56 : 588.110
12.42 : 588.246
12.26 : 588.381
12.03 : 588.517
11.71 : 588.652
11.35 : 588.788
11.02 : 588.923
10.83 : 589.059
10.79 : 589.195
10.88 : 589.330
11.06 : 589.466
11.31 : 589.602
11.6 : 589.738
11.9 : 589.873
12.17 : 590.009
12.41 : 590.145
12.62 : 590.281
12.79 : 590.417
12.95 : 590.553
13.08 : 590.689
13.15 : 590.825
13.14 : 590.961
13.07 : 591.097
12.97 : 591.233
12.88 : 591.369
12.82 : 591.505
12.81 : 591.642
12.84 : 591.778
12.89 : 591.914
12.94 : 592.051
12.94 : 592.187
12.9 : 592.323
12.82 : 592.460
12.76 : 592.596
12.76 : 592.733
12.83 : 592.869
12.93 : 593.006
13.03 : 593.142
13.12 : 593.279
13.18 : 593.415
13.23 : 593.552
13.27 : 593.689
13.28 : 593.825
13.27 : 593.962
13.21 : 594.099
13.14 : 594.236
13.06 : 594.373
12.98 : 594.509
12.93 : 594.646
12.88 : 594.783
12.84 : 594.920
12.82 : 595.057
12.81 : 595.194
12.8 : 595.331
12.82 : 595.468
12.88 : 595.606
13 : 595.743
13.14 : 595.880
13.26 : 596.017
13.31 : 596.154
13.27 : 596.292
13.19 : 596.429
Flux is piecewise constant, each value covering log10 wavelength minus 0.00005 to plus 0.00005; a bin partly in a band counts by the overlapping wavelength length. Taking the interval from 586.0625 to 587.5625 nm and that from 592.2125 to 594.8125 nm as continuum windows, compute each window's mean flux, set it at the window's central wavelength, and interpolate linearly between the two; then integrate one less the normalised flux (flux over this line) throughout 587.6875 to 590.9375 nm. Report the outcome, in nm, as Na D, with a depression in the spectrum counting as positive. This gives 0.20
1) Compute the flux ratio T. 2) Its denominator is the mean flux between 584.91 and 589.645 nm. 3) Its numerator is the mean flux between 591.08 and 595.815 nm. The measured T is 1.05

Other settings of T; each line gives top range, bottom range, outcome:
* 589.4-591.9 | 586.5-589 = 1.00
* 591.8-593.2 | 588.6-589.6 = 1.16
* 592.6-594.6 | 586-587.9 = 1.02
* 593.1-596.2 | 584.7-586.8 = 1.02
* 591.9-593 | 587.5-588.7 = 1.02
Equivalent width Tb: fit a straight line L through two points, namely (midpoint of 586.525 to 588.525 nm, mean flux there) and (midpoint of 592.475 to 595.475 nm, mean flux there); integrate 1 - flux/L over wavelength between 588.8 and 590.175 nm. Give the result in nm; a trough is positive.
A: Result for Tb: 0.16 nm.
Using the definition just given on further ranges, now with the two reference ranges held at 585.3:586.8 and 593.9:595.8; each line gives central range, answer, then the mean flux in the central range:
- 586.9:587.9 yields -0.02 nm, 13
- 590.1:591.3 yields -0.01 nm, 12.9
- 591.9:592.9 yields 0.00 nm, 12.9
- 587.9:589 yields 0.06 nm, 12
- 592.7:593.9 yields -0.02 nm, 13.1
